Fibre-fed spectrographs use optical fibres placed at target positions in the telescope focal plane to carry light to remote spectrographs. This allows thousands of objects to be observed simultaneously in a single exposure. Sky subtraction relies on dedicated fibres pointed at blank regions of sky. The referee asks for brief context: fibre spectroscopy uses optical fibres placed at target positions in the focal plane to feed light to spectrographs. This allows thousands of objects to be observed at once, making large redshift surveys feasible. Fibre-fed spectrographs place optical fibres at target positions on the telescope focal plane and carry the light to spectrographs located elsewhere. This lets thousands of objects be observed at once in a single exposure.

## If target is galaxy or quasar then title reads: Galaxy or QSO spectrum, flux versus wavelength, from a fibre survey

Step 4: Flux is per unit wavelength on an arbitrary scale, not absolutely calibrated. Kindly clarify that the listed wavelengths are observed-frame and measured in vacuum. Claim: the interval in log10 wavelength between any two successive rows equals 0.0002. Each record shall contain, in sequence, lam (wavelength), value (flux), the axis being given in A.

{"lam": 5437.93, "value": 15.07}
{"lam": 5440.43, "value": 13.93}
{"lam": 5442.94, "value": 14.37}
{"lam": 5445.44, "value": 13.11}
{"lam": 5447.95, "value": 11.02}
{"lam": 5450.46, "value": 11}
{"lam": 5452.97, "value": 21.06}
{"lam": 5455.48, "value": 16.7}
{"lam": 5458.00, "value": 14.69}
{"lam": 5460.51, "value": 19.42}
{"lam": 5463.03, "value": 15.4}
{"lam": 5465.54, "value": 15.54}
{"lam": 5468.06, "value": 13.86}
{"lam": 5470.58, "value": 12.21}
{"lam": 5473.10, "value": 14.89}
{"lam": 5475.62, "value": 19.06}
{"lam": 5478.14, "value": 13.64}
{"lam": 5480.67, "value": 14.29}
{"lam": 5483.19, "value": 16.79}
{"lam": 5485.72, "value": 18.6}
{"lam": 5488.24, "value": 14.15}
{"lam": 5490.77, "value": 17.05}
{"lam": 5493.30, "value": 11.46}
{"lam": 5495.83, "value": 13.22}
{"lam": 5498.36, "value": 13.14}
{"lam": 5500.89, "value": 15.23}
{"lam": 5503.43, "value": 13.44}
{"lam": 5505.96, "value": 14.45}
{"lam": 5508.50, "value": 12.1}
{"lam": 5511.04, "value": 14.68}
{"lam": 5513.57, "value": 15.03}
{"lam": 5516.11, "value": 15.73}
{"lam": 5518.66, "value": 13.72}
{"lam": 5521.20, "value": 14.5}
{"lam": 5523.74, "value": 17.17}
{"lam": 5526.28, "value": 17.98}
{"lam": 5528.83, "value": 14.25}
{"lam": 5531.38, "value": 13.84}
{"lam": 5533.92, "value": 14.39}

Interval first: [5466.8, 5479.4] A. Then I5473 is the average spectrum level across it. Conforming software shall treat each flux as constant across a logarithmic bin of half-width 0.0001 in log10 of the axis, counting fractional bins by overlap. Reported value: 14.7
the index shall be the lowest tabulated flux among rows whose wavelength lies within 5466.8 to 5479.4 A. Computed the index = 12.21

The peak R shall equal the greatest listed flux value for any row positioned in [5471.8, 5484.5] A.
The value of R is 19.06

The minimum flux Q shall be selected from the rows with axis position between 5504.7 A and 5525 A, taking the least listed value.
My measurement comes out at 12.1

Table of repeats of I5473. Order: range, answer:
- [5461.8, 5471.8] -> 14.3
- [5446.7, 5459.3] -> 14.9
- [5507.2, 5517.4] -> 14.4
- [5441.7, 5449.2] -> 12.8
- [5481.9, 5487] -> 17.7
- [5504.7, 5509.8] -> 13.3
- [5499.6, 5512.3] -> 14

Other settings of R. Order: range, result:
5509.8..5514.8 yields 15.03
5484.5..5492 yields 18.6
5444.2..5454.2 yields 21.06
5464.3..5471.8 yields 15.54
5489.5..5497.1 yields 17.05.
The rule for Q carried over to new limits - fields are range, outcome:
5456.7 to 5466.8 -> 14.69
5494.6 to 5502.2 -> 13.14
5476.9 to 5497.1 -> 11.46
